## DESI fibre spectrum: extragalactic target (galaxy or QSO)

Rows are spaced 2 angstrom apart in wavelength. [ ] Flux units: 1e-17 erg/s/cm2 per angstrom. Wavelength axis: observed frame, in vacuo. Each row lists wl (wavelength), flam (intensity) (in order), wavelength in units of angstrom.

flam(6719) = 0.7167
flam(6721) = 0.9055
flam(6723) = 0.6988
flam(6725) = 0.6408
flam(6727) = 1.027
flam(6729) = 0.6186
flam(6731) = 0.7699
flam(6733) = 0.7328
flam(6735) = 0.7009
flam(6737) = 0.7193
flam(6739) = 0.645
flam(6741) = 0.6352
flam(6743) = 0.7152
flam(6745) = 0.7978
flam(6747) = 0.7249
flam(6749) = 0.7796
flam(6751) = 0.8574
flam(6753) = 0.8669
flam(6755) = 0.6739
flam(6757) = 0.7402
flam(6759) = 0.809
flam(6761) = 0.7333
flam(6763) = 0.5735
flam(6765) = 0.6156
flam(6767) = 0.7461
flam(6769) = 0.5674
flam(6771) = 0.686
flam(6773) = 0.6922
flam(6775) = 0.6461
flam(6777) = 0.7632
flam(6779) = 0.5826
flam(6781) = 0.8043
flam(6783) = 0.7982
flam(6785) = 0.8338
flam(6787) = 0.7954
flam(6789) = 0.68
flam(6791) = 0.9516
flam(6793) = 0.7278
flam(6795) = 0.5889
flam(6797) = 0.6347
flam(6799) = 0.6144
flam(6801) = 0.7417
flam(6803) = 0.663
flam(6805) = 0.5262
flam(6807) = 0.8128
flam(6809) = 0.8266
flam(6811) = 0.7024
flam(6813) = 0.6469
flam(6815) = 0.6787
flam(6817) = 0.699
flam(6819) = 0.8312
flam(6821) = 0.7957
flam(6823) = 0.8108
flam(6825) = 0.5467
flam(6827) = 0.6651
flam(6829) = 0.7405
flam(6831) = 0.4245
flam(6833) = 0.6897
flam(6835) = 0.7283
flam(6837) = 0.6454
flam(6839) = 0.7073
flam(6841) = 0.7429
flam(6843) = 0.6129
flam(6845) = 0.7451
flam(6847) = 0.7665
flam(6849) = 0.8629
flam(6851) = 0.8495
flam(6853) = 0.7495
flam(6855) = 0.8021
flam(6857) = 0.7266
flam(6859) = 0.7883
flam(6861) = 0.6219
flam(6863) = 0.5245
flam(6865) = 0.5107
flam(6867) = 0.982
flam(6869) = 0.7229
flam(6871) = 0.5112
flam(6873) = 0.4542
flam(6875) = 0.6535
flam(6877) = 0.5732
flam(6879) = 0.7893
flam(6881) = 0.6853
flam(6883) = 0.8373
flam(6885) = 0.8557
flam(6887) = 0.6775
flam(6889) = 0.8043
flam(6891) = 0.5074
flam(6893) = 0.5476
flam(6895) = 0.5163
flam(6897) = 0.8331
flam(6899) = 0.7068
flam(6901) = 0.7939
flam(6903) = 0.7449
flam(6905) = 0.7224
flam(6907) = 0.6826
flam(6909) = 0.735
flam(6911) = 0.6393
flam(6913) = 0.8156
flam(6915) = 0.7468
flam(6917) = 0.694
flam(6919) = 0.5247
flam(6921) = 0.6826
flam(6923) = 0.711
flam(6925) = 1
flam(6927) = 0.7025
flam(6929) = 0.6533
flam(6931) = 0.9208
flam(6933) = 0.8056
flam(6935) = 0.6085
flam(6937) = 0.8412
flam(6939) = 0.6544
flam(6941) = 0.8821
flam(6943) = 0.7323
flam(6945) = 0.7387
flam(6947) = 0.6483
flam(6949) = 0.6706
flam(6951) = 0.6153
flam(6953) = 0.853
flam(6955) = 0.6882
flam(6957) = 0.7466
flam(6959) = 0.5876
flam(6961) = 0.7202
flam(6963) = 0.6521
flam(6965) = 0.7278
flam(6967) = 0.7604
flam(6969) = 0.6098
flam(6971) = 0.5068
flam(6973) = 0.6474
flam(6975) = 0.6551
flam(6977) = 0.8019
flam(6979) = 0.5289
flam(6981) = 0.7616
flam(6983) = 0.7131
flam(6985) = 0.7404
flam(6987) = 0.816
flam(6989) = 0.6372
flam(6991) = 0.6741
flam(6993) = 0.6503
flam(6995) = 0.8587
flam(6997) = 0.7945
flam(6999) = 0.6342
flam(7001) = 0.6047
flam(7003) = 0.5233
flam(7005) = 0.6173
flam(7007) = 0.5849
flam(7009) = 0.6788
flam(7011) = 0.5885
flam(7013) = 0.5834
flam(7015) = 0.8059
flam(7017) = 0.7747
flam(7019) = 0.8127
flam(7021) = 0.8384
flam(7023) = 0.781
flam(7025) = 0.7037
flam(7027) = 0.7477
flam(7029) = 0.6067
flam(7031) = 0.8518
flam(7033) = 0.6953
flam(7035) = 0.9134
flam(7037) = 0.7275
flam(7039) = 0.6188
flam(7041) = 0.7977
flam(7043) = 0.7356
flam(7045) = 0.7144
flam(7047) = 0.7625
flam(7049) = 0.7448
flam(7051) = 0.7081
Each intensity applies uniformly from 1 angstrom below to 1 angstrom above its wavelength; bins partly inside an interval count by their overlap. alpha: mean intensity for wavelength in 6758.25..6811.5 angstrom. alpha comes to 0.708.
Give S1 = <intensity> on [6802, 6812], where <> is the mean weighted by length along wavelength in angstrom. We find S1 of 0.706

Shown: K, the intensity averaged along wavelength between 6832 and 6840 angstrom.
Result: 0.693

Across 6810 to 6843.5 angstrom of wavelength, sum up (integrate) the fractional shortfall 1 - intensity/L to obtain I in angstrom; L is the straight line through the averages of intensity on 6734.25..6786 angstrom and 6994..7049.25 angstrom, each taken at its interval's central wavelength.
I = 1.47 angstrom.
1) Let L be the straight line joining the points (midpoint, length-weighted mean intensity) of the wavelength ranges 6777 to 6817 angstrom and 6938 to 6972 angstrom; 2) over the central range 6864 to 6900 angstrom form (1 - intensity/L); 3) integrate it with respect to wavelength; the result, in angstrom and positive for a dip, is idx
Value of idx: 1.5 angstrom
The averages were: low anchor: 0.717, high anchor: 0.694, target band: 0.676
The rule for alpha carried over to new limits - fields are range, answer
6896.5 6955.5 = 0.734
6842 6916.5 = 0.705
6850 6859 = 0.783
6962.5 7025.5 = 0.69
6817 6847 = 0.695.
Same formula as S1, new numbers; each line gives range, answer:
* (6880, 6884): 0.761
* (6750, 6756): 0.799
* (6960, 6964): 0.686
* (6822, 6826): 0.679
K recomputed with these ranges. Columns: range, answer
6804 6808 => 0.669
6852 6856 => 0.776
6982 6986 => 0.727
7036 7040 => 0.673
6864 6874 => 0.636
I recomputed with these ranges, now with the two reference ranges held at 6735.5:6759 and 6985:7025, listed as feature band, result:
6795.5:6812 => 1.0 angstrom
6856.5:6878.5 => 2.4 angstrom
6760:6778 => 1.7 angstrom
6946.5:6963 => 0.4 angstrom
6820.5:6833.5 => 1.2 angstrom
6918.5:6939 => -1.0 angstrom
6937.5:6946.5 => -0.5 angstrom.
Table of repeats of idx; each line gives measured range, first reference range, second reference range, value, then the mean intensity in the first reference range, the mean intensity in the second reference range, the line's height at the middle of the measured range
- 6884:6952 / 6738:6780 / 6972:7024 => -1.8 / 0.707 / 0.696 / 0.7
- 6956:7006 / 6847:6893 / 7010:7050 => 3.4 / 0.702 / 0.74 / 0.729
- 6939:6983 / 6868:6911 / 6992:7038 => 0.5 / 0.683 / 0.712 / 0.699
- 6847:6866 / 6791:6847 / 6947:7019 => -0.7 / 0.693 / 0.682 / 0.691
